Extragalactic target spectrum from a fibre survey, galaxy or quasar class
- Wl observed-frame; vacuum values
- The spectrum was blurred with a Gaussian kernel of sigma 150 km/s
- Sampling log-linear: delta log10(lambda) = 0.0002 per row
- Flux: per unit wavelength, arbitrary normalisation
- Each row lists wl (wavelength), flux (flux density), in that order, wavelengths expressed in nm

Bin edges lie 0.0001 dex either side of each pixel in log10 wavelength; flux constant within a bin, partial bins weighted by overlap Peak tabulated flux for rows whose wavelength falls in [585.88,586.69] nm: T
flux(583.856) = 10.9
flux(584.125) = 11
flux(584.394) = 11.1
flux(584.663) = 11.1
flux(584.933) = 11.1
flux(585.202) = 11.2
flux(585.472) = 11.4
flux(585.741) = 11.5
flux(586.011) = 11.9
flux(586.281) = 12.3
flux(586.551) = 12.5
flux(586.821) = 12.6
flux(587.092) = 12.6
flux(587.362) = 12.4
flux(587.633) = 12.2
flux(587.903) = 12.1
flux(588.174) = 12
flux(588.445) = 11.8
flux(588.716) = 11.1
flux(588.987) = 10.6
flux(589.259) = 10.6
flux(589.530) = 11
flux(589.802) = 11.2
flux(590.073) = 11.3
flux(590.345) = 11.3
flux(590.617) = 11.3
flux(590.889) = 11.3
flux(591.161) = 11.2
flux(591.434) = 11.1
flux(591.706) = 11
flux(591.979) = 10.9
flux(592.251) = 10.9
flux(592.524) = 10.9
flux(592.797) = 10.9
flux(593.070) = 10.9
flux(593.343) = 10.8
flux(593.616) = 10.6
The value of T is 12.5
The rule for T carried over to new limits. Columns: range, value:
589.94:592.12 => 11.3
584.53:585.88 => 11.5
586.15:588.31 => 12.6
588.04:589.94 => 12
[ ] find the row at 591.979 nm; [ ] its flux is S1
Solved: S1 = 10.9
